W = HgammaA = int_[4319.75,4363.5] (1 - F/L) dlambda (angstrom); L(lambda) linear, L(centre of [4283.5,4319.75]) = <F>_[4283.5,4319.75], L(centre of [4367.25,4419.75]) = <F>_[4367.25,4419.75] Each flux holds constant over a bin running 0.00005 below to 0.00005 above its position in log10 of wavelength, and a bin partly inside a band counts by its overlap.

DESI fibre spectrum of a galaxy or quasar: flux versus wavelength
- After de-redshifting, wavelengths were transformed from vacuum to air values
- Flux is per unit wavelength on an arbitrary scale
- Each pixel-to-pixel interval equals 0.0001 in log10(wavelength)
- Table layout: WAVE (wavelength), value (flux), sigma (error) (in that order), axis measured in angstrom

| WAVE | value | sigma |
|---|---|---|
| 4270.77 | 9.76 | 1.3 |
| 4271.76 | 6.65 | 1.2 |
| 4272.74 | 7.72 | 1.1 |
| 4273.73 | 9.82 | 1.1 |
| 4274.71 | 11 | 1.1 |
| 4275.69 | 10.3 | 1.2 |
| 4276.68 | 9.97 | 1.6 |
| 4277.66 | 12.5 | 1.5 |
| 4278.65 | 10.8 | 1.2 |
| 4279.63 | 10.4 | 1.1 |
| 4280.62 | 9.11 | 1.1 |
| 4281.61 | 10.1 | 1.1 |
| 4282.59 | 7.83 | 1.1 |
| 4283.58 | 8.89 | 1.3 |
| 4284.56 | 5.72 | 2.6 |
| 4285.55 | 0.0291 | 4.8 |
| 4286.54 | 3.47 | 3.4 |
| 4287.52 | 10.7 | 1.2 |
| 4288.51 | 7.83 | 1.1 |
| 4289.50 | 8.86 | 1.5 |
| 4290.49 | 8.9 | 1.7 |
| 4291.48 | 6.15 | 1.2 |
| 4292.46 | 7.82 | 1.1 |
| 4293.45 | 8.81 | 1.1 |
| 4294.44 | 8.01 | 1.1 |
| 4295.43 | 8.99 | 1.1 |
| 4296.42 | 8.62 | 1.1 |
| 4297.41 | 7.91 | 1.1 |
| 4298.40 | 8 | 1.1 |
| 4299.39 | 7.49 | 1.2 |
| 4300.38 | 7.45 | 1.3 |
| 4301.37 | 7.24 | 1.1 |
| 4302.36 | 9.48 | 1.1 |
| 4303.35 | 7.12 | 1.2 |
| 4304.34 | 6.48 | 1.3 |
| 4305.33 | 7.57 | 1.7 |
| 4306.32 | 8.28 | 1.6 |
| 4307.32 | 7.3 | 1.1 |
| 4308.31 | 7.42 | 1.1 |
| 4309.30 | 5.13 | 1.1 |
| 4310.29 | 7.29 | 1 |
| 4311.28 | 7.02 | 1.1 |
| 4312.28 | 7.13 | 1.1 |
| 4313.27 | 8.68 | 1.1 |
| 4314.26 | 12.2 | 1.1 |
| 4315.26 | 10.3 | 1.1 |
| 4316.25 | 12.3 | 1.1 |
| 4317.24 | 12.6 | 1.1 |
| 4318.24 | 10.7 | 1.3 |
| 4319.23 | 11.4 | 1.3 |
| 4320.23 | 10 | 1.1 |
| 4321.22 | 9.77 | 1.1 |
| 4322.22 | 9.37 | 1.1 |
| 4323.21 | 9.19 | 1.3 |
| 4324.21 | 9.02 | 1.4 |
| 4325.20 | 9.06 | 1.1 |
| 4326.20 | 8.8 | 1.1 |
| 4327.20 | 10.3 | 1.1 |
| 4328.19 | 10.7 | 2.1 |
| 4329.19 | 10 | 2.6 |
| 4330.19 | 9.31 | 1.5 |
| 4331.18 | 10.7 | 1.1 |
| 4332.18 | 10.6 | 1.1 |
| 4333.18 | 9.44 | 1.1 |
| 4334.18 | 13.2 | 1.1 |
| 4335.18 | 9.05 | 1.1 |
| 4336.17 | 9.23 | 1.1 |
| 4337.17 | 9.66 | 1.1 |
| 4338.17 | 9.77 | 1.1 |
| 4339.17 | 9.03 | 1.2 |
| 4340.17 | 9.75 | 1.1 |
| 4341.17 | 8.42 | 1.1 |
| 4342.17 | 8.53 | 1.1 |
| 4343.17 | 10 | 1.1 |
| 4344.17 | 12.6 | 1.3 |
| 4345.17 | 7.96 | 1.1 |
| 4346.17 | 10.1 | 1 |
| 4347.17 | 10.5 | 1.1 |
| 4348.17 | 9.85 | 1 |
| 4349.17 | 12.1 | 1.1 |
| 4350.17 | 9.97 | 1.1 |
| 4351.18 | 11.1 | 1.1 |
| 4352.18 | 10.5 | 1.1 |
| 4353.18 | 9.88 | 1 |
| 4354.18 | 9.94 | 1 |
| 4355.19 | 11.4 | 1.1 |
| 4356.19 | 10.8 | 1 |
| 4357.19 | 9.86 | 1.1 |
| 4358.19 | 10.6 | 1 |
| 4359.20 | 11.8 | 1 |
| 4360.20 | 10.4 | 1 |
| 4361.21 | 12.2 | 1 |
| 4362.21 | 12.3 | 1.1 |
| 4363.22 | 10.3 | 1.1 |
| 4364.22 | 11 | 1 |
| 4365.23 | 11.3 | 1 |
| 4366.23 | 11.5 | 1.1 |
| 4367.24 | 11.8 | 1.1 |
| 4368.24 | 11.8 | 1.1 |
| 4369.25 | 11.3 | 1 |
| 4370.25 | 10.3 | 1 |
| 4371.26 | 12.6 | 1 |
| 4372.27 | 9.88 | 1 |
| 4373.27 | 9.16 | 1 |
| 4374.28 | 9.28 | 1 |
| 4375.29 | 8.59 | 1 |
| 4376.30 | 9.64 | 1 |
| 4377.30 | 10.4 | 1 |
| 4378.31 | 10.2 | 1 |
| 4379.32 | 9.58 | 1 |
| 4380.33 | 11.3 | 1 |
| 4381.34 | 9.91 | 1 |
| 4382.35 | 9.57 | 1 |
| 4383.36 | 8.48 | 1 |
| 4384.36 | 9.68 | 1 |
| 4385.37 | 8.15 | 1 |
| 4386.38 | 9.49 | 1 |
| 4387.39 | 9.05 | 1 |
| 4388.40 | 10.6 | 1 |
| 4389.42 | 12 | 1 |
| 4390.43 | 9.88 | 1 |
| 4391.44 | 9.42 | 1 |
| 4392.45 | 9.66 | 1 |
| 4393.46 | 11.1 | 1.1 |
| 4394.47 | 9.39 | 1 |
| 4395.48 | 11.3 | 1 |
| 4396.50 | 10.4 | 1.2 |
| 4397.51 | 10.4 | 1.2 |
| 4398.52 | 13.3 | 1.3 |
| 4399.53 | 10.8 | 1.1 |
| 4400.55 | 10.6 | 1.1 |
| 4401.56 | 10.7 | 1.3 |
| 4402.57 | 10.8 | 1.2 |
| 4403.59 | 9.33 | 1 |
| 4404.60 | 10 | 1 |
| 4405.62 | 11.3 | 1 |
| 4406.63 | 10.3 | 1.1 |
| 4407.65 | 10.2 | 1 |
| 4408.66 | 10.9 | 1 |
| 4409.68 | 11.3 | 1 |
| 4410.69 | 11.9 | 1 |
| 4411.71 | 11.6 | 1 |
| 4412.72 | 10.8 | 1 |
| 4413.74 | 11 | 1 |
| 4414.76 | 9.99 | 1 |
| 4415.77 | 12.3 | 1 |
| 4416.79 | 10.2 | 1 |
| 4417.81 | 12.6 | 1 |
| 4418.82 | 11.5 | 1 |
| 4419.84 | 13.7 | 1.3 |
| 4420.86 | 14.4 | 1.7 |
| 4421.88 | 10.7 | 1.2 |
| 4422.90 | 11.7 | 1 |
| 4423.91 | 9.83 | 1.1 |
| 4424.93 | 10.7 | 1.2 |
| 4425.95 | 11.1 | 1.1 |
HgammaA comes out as -4.9 angstrom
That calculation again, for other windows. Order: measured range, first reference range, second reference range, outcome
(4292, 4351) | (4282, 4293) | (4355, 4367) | -2.4 angstrom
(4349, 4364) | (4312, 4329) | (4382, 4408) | -1.0 angstrom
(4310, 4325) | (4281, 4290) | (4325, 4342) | -1.5 angstrom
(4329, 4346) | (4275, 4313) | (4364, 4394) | -1.4 angstrom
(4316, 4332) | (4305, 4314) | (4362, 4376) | -3.8 angstrom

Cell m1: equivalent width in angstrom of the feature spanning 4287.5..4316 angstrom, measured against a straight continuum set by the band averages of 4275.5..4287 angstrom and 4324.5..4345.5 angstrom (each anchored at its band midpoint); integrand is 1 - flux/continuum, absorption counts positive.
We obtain 2.4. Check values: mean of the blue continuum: 8.21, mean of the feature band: 8.07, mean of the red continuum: 9.82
